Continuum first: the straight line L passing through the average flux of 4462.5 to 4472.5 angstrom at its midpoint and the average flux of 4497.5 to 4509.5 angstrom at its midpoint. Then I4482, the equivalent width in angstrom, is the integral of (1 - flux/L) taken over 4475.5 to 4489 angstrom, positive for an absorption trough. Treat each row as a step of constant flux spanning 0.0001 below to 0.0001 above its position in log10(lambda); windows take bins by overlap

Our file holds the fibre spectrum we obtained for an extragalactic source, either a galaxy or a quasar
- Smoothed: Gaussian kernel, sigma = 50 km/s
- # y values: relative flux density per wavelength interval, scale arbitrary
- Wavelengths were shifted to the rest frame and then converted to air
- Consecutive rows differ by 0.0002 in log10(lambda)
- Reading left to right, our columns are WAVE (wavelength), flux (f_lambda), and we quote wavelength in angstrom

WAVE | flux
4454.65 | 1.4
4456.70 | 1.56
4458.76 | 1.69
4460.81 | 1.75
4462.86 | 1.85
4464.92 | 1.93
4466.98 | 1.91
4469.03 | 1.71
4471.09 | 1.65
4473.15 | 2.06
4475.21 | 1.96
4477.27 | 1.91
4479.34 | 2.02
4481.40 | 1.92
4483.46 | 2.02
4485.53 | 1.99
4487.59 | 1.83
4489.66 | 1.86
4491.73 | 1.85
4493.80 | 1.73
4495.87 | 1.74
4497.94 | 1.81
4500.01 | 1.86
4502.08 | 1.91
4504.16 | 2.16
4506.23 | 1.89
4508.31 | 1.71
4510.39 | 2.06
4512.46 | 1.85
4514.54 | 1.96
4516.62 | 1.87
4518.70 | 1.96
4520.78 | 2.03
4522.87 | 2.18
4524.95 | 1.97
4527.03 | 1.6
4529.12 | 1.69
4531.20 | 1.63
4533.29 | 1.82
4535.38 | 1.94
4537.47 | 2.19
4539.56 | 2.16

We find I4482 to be -0.7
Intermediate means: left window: 1.82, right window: 1.9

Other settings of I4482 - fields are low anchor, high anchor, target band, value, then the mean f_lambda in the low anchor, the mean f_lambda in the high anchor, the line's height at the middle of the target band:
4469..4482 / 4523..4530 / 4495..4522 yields -1.0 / 1.9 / 1.81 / 1.84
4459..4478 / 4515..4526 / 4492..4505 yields 0.5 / 1.85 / 2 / 1.94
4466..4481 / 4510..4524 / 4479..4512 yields 0.7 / 1.89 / 1.98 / 1.94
